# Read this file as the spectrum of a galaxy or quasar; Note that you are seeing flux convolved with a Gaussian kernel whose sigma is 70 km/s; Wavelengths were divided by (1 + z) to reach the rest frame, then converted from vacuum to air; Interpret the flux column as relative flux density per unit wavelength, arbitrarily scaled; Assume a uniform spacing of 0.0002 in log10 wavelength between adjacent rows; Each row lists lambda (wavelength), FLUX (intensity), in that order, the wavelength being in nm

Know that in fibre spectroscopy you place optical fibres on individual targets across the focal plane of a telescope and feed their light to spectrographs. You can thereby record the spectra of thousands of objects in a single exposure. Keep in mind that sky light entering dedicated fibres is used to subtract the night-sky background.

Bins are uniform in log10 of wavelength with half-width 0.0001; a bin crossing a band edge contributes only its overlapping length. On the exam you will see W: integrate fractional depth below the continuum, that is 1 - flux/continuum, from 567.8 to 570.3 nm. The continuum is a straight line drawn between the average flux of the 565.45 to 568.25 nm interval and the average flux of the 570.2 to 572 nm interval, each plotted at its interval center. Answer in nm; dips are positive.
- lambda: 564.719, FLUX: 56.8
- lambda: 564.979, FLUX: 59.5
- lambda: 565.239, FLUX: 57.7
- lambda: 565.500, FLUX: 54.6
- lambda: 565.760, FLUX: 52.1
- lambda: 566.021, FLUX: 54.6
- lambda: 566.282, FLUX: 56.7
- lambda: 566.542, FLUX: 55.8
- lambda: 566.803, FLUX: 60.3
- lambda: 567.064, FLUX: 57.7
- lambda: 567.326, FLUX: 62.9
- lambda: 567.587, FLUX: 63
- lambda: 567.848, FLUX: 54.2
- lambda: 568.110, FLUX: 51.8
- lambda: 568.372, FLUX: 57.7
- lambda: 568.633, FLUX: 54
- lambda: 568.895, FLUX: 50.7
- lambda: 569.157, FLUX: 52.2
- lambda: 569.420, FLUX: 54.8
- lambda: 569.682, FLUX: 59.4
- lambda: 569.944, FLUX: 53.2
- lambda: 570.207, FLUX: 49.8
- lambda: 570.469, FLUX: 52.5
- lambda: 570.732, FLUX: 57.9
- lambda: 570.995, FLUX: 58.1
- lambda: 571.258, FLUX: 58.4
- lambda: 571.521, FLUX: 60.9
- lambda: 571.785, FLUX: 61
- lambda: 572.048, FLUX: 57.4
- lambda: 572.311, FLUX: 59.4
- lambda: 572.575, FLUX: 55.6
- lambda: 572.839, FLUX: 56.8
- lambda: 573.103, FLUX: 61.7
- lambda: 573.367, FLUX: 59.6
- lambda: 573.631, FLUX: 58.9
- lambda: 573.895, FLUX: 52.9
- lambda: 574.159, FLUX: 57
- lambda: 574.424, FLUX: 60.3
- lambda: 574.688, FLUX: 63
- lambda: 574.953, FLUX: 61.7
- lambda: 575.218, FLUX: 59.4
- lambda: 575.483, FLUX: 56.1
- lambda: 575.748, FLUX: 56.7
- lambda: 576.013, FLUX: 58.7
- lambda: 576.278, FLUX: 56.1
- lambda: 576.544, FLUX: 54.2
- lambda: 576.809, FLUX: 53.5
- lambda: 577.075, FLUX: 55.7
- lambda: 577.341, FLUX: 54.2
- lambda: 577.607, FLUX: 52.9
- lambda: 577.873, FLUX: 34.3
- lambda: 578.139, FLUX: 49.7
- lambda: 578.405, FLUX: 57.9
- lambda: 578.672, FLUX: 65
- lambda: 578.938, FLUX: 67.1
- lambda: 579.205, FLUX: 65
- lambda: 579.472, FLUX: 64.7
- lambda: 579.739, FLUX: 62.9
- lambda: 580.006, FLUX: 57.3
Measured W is 0.14 nm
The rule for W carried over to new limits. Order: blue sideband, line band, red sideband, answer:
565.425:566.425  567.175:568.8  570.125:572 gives -0.05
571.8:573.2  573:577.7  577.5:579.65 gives 0.04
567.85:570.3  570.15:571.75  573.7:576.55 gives -0.05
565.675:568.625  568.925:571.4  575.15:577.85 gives 0.06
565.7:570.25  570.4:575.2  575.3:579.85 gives -0.20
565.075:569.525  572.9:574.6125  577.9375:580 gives 0.00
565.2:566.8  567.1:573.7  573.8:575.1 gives 0.06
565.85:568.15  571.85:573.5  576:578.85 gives -0.09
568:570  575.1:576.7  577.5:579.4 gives -0.03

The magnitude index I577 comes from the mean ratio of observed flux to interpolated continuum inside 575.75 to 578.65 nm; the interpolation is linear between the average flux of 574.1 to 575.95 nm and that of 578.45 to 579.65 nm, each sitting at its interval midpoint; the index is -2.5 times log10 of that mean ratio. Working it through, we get 0.17 mag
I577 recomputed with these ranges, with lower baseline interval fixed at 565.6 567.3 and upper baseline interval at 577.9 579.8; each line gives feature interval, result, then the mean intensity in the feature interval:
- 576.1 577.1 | 0.09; 55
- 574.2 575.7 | -0.01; 59.7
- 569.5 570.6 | 0.07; 53.8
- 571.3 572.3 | -0.03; 59.6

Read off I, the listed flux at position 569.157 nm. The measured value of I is 52.2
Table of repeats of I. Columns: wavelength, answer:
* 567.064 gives 57.7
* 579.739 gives 62.9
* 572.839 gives 56.8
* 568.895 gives 50.7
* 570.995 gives 58.1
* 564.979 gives 59.5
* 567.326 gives 62.9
